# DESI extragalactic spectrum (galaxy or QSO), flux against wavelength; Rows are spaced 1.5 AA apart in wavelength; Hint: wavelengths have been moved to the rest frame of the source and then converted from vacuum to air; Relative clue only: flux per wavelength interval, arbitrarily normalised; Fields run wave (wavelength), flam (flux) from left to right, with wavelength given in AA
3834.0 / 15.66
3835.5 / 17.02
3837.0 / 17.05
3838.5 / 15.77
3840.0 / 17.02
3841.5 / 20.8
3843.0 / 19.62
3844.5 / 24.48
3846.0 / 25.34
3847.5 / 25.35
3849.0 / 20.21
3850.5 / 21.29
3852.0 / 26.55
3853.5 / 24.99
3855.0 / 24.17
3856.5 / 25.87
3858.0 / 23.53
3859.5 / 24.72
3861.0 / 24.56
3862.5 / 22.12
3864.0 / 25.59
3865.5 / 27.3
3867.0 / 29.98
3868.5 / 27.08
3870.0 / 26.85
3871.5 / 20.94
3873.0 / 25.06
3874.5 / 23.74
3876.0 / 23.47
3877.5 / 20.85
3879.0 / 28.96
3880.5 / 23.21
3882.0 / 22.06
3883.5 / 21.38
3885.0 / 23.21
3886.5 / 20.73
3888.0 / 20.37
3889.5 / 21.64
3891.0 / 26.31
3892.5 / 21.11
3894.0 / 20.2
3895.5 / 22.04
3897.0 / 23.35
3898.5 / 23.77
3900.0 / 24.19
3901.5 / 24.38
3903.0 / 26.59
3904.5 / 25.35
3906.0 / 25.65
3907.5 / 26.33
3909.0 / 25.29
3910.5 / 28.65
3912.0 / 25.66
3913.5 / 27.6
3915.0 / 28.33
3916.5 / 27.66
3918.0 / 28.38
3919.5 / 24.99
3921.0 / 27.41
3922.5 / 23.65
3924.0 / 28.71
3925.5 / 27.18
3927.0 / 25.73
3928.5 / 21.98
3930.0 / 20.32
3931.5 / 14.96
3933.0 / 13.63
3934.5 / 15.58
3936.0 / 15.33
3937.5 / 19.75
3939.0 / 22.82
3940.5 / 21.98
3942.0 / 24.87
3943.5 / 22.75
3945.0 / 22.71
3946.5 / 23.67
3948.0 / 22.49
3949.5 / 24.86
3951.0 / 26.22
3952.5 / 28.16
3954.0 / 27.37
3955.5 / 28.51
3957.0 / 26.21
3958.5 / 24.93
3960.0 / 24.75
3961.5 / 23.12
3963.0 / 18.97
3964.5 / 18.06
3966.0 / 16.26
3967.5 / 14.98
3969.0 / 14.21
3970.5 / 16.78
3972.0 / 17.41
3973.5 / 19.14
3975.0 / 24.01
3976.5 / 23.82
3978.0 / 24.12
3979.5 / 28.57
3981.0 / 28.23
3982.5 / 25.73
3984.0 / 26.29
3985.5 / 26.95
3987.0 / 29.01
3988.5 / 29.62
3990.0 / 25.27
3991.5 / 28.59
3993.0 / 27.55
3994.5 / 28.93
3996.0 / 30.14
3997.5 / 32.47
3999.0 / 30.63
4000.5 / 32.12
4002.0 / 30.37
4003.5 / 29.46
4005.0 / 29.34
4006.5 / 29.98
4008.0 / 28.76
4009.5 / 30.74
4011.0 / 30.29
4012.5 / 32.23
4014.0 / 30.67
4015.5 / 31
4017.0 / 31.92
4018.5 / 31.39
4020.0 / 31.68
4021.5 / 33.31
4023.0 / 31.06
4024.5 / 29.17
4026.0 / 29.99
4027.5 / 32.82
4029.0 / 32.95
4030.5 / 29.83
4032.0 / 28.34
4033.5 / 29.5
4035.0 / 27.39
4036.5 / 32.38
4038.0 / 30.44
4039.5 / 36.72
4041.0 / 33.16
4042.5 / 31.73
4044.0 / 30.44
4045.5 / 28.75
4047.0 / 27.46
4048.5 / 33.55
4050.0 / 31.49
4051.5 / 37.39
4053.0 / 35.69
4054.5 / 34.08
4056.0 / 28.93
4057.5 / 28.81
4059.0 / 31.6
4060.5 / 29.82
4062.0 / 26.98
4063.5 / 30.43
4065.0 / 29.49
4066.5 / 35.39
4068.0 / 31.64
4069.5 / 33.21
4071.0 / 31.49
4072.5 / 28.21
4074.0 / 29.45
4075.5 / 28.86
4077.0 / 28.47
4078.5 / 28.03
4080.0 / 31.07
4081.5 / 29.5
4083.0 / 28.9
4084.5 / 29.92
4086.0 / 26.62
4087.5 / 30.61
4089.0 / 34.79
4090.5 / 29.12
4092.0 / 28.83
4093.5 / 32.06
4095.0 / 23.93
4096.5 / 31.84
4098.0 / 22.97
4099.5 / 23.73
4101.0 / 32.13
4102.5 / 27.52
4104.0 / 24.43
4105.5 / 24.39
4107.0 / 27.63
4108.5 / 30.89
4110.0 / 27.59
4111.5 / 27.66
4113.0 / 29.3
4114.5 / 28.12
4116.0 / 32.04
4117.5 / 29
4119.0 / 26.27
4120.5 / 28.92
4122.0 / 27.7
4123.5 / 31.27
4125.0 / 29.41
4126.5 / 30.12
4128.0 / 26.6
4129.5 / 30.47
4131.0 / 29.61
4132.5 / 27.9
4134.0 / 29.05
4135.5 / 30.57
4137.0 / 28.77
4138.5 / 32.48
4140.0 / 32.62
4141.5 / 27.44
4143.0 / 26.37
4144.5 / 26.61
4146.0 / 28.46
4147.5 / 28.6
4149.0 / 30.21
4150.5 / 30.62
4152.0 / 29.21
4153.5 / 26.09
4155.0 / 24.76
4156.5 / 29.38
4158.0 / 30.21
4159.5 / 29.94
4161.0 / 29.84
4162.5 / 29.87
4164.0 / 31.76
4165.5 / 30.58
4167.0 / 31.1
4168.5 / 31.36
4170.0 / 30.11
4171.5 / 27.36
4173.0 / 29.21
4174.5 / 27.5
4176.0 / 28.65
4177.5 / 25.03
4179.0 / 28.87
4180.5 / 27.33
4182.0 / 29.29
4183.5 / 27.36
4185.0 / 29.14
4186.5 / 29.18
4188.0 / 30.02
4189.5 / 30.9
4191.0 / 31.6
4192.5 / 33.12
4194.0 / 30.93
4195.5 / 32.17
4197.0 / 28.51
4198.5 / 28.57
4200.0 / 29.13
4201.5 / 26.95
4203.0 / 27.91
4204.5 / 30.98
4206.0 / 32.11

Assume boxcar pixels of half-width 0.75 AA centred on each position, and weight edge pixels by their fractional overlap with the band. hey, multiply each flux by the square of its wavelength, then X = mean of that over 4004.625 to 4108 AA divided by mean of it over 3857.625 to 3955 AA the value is 1.4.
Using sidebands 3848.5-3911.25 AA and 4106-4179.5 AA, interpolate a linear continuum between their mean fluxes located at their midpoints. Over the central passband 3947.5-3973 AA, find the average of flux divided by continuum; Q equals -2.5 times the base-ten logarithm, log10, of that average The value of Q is 0.17 mag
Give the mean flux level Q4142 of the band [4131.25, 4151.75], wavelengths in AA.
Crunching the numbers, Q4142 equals 29.2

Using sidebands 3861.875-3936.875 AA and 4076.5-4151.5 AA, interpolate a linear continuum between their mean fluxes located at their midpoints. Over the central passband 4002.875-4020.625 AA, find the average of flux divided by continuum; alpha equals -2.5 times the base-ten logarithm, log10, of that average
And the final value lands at -0.16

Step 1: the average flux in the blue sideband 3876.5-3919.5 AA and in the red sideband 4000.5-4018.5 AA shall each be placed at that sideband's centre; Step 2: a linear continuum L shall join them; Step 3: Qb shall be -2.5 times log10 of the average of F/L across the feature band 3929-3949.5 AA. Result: 0.30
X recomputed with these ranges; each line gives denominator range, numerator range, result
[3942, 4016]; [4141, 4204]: 1.24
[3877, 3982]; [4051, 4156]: 1.38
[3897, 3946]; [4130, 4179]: 1.37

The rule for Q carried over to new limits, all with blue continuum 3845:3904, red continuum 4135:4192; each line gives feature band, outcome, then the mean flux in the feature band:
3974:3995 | -0.04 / 26.8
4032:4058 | -0.17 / 31.6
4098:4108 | 0.06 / 26.5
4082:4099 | -0.04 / 29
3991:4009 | -0.14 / 29.9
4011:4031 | -0.18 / 31.4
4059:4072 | -0.14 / 31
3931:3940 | 0.41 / 17.2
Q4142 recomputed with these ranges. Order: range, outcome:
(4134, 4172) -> 29.4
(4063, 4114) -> 29.1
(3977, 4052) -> 30.2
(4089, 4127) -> 28.4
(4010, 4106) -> 30.3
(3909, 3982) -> 23.1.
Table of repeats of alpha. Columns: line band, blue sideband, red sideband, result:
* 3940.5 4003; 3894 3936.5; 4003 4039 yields 0.115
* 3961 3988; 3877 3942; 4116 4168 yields 0.141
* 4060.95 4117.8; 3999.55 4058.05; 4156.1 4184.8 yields 0.044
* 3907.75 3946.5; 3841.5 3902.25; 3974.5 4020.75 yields 0.111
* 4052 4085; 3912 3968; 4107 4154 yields -0.128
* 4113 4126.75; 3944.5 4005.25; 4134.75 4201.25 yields -0.034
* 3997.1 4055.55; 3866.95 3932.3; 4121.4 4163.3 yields -0.166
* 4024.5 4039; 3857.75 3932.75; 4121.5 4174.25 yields -0.129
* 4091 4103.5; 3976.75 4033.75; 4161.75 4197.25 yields 0.069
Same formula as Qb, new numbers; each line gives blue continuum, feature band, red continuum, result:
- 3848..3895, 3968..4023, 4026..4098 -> 0.02 mag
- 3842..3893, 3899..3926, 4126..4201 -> -0.07 mag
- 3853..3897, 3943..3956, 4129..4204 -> 0.00 mag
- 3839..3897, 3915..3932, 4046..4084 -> 0.02 mag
